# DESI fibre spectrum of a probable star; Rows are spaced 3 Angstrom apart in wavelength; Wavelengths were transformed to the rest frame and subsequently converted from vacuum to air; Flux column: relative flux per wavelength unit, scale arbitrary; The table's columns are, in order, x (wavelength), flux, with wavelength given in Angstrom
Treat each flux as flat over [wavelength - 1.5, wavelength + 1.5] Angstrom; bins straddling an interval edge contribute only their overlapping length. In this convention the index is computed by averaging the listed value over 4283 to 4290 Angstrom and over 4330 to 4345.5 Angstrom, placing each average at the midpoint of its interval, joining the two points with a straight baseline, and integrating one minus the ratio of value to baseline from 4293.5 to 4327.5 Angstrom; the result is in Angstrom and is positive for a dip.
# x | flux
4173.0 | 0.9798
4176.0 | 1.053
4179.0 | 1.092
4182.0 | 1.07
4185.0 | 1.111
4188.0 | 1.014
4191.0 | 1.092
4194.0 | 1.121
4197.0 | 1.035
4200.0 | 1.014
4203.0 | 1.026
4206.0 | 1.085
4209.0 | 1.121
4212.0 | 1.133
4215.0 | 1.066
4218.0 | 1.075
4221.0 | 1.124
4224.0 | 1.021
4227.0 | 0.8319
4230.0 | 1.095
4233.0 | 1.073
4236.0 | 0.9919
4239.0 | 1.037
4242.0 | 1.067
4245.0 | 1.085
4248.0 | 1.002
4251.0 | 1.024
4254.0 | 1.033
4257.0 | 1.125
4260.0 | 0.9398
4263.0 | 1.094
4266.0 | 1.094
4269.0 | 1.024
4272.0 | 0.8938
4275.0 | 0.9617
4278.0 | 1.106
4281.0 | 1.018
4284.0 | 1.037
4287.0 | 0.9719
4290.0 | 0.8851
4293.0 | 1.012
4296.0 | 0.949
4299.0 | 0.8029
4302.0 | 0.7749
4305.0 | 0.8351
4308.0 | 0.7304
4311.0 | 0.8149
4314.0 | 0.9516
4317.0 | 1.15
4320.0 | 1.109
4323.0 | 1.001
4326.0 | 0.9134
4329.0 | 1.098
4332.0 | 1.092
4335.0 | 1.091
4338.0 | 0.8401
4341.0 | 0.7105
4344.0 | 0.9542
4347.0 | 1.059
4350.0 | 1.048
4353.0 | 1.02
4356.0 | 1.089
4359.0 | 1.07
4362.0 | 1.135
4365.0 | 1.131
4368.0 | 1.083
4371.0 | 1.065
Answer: 1.6 Angstrom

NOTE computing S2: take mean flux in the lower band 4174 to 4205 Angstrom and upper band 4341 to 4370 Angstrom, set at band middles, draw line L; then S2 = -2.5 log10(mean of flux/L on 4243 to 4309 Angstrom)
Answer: 0.08 mag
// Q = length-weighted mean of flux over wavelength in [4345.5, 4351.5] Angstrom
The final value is 1.05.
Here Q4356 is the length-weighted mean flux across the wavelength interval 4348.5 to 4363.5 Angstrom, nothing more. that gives 1.07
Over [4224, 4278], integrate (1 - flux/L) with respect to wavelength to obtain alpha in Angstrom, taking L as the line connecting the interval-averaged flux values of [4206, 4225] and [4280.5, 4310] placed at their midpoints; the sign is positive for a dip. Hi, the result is -1.1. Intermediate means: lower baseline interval 1.09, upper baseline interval 0.896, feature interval 1.02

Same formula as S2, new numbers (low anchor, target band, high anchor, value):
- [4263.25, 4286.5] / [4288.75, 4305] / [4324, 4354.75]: 0.148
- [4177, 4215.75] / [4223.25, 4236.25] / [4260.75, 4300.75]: 0.040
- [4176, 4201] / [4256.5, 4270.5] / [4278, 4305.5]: -0.085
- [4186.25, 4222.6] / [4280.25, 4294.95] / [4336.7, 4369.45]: 0.063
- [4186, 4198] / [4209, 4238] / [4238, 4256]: 0.005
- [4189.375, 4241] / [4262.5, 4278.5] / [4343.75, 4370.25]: 0.043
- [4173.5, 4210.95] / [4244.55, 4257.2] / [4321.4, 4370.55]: 0.007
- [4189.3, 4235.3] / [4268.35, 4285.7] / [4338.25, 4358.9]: 0.016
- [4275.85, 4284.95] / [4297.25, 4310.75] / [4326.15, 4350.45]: 0.276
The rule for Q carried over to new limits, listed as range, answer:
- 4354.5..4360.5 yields 1.08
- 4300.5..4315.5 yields 0.821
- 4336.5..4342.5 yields 0.775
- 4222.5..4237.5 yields 1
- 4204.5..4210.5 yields 1.1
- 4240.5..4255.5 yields 1.04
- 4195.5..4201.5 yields 1.02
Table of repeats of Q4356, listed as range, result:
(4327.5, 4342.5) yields 0.966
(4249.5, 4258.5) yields 1.06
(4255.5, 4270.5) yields 1.06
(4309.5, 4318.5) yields 0.972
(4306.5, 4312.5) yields 0.773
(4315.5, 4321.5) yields 1.13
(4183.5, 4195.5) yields 1.08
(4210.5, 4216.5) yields 1.1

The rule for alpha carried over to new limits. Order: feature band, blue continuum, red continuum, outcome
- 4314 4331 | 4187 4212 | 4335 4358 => -1.0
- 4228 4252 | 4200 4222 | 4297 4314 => -1.0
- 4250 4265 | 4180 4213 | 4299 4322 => -0.9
